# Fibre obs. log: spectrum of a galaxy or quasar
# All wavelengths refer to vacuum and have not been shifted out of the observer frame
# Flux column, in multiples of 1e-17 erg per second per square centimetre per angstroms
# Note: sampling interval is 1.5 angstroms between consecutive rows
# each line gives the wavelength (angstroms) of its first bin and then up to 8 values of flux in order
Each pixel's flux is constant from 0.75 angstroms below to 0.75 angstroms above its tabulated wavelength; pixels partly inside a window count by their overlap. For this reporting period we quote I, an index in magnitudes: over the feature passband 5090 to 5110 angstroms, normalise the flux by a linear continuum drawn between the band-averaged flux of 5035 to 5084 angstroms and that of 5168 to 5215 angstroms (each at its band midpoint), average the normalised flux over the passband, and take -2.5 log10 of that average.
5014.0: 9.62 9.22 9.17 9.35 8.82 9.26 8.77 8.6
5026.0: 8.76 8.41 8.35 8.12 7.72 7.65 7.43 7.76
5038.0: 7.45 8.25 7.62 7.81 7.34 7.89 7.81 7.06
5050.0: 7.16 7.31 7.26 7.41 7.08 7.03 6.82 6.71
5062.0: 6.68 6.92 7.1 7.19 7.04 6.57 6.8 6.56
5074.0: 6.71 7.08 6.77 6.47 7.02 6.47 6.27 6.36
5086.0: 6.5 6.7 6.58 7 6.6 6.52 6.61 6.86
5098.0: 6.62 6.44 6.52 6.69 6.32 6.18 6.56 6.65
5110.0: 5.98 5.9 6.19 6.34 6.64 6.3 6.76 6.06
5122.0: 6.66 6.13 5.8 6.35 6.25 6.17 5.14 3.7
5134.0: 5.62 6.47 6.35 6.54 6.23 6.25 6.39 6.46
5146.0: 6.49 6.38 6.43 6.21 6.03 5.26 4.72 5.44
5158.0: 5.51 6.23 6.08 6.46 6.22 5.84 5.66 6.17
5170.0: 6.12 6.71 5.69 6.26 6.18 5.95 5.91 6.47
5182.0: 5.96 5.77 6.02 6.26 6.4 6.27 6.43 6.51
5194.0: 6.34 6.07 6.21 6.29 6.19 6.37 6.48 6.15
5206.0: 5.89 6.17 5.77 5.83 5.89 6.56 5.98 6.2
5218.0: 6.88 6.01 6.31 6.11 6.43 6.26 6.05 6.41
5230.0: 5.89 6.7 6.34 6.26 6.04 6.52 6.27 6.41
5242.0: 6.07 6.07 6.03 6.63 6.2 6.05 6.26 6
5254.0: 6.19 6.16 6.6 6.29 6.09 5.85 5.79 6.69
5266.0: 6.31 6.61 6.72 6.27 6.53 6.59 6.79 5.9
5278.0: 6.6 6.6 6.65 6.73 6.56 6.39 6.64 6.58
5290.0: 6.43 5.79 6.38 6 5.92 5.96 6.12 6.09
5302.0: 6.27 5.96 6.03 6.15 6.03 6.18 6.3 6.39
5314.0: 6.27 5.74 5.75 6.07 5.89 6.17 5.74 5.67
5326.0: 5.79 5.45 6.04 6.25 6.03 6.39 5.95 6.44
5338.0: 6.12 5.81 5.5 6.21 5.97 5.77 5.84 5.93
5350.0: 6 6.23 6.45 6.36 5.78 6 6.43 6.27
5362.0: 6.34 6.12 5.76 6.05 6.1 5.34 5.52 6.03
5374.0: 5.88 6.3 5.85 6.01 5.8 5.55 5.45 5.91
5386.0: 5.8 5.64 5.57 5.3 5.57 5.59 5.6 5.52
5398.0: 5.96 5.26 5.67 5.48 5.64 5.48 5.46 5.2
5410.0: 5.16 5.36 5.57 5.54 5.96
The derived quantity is 0.043 mag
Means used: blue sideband 7.11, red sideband 6.17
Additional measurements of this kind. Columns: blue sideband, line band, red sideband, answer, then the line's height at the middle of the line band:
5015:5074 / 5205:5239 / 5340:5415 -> 0.08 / 6.67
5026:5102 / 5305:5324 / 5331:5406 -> 0.01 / 6.09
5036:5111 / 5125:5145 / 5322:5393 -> 0.12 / 6.68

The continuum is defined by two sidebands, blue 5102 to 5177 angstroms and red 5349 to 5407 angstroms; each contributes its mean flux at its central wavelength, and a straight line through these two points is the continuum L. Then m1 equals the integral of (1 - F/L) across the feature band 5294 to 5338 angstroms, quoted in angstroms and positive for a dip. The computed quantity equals -1.0 angstroms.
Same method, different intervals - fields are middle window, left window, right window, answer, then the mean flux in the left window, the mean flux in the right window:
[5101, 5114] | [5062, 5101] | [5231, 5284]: 0.6 angstroms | 6.71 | 6.34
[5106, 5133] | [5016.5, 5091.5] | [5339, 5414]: 3.7 angstroms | 7.41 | 5.79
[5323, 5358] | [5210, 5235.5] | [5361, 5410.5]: -0.9 angstroms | 6.24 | 5.7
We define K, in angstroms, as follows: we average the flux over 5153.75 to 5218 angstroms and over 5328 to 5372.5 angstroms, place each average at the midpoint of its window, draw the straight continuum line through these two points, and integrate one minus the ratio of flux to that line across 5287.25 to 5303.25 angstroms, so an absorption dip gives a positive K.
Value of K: -0.3 angstroms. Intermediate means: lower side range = 6.09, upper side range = 6.03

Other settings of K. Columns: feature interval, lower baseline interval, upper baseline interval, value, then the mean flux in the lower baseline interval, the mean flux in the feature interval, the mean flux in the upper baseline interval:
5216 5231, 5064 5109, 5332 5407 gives 0.0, 6.66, 6.26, 5.87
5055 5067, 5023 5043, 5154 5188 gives 1.0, 8.03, 6.95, 5.99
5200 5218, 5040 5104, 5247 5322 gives 0.9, 6.9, 6.15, 6.25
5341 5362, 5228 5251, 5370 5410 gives -1.0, 6.26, 6.08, 5.64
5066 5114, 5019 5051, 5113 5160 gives 2.5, 8.01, 6.58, 6.04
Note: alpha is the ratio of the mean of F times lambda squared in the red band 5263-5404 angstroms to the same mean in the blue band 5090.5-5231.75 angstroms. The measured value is 1.04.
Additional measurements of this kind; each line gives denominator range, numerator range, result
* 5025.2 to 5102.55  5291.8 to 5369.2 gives 0.94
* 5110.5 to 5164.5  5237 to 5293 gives 1.10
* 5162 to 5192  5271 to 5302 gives 1.08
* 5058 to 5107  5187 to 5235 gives 0.98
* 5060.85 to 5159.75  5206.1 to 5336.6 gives 1.04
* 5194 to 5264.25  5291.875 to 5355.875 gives 1.01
